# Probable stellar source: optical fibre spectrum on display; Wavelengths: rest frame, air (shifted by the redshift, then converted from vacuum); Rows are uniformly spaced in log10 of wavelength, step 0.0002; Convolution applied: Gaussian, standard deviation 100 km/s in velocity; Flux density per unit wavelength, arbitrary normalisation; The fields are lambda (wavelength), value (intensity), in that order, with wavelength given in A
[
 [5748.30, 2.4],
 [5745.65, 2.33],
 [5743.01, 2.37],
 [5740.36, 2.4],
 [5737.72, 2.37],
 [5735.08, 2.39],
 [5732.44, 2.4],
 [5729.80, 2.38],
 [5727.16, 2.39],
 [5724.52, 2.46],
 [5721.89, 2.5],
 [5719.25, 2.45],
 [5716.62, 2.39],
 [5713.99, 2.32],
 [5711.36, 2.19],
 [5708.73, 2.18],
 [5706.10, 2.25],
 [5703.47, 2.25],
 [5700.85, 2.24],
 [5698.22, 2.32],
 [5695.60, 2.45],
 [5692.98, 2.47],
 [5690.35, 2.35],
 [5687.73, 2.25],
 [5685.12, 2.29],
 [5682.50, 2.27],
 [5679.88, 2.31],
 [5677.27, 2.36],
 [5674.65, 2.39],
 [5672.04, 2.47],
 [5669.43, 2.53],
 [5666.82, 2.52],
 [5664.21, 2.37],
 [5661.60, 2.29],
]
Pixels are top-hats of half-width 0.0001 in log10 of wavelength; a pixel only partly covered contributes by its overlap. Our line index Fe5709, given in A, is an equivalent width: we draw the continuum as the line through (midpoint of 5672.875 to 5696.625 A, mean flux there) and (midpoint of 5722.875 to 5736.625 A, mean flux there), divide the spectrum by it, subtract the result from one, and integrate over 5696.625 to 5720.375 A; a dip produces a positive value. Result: 0.9 A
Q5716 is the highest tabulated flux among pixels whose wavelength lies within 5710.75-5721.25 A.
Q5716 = 2.45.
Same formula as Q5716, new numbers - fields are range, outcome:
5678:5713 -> 2.47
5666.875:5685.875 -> 2.53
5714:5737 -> 2.5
